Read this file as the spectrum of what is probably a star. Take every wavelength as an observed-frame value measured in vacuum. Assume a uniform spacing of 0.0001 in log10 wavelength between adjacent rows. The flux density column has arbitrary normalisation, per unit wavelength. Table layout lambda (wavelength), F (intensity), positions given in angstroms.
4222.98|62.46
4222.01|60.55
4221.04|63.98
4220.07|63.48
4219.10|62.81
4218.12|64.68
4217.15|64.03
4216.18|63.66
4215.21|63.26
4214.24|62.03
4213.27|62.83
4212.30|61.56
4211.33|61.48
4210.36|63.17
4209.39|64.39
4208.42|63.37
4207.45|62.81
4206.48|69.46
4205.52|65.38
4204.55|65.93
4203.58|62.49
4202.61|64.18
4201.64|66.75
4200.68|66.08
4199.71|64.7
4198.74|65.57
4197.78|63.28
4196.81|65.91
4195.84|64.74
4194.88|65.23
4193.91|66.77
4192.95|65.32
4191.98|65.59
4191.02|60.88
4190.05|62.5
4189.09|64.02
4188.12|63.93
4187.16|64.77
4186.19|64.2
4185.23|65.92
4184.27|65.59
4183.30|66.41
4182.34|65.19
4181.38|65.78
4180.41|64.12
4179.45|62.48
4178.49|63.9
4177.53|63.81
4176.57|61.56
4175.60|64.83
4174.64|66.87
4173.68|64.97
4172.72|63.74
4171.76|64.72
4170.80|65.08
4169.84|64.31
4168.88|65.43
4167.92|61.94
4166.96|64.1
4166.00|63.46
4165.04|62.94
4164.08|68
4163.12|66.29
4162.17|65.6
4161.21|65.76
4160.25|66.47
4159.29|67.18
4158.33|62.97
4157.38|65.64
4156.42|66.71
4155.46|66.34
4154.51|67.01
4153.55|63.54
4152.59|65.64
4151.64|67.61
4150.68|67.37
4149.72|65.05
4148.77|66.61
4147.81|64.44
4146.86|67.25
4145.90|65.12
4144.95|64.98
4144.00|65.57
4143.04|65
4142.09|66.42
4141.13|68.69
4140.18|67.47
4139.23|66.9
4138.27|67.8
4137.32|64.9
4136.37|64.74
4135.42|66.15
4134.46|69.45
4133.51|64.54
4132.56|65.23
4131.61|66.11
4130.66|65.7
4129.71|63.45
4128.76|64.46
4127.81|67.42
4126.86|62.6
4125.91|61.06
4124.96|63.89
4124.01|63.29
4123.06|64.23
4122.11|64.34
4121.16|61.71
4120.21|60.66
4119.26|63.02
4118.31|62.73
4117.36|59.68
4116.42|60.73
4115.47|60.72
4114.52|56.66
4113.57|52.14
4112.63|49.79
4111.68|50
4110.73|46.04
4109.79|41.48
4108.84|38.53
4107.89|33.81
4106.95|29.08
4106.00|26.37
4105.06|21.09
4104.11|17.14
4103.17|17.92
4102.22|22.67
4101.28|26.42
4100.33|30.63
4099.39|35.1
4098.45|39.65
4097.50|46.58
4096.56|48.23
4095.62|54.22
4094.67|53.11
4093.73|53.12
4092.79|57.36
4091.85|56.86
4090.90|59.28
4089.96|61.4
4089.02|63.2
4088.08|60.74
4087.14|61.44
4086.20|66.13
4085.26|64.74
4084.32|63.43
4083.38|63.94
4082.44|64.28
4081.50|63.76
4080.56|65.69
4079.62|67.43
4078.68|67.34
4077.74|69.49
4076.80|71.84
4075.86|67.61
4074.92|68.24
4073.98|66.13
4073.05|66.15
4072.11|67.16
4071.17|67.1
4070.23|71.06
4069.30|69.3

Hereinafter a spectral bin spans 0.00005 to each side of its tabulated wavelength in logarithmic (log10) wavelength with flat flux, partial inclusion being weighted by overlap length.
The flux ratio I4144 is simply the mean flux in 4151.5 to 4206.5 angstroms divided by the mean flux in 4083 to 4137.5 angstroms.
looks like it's 1.22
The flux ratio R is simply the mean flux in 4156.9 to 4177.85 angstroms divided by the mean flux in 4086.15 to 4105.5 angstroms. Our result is 1.4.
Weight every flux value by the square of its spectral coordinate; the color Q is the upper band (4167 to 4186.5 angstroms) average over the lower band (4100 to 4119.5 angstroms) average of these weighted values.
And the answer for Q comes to 1.62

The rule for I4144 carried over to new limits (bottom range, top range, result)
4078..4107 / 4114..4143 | 1.29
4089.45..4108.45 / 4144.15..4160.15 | 1.67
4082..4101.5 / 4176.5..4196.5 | 1.19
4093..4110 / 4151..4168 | 1.84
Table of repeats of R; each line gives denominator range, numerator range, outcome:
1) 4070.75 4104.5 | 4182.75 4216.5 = 1.16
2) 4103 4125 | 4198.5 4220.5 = 1.32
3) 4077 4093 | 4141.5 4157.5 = 1.04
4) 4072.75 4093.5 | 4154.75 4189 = 1.01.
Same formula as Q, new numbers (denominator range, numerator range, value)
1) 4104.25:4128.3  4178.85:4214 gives 1.28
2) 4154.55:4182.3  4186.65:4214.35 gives 1.01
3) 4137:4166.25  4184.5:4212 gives 1.00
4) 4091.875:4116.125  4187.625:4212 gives 1.66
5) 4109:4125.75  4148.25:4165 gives 1.17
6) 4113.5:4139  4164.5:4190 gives 1.04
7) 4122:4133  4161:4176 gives 1.03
